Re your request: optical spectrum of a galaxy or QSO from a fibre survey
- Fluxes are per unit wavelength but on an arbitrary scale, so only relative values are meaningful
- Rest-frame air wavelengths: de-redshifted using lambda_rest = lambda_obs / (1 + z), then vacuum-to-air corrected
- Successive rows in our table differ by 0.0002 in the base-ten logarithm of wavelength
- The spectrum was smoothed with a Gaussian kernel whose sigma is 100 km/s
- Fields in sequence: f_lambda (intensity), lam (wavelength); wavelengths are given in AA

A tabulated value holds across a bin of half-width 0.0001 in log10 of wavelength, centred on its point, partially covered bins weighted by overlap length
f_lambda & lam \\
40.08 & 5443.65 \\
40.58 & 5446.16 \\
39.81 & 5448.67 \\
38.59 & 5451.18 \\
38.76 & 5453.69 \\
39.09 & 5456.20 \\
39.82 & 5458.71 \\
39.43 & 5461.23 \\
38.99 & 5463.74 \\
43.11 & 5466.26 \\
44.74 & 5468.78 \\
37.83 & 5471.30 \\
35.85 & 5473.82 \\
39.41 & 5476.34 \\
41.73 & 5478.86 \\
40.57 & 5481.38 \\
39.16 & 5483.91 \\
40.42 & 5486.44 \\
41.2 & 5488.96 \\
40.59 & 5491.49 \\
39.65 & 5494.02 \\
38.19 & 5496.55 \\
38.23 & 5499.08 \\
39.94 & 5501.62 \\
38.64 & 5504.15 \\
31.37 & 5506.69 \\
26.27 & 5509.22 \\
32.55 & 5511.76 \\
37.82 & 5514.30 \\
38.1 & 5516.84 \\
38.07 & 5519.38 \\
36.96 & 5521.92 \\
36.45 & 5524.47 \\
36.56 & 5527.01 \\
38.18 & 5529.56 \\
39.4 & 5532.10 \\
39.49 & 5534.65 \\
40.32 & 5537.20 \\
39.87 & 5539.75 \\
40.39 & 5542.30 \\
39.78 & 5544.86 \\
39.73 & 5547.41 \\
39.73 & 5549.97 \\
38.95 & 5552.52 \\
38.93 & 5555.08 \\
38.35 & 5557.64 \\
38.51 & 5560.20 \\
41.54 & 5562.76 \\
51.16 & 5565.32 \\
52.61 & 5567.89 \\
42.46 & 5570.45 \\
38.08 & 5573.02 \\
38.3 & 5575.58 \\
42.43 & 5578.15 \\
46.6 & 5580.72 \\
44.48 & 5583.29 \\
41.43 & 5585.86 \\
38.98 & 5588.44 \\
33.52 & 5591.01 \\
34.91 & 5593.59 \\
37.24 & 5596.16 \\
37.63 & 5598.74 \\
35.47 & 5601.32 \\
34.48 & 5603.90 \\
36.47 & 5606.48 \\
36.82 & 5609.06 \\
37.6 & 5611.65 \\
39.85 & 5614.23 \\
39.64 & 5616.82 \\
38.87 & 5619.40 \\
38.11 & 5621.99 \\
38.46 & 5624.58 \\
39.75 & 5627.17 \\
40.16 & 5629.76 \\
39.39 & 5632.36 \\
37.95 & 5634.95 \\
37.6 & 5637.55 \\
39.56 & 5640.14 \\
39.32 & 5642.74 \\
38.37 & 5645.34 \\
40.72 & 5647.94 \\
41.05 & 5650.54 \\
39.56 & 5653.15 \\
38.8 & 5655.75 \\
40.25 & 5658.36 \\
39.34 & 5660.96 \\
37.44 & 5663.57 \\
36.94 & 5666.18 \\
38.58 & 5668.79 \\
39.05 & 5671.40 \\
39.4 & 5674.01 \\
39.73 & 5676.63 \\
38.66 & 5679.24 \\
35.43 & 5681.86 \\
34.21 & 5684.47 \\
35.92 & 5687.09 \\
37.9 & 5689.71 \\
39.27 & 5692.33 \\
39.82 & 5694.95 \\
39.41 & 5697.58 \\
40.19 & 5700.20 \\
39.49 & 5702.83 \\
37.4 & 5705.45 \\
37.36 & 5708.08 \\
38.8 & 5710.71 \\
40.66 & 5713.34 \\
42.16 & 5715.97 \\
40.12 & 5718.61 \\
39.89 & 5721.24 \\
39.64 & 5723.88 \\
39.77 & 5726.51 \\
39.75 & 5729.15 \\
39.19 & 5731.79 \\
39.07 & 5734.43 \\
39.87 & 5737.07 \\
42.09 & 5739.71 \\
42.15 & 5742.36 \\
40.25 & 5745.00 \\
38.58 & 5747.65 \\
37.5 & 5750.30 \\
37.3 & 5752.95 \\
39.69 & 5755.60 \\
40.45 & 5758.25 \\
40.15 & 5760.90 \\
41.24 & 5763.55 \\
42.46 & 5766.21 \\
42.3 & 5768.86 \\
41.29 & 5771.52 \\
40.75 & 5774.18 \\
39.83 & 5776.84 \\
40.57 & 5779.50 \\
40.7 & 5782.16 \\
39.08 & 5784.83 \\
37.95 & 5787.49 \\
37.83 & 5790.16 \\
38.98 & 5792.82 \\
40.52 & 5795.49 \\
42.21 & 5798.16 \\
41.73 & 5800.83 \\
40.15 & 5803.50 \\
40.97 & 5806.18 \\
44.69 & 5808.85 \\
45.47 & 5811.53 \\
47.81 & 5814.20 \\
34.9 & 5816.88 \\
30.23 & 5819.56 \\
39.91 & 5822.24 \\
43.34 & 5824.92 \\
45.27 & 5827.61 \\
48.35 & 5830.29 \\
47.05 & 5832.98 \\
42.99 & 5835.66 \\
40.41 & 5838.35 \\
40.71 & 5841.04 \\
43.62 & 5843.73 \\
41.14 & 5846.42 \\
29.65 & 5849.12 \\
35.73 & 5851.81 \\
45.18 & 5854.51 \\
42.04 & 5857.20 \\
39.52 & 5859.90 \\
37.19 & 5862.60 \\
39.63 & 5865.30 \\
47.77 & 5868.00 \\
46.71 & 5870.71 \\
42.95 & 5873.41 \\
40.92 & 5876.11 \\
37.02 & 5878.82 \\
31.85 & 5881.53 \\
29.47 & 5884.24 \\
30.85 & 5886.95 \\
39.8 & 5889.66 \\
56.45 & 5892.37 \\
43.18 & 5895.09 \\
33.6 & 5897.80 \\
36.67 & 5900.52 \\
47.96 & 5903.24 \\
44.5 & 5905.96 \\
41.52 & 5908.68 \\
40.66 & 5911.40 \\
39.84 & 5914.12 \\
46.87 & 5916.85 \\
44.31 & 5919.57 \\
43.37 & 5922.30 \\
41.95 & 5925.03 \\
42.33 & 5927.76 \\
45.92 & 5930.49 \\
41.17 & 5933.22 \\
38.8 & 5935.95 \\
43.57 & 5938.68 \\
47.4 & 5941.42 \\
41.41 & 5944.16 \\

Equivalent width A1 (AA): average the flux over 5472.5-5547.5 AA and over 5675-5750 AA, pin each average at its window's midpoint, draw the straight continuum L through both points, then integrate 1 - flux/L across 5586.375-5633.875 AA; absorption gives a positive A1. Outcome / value 1.2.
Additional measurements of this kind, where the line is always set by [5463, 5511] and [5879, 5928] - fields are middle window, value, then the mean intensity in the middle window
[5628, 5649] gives 0.1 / 39.1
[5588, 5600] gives 0.9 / 36.3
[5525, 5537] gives 0.1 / 38.5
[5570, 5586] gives -1.2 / 42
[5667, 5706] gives 1.3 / 38.3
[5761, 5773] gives -0.5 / 41.6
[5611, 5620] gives 0.0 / 39.1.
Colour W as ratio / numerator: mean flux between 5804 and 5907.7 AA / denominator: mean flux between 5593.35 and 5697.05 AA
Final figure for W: 1.07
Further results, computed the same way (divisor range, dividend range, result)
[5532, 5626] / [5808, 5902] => 1.02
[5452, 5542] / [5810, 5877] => 1.08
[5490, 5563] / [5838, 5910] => 1.06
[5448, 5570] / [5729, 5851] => 1.03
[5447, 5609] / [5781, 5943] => 1.05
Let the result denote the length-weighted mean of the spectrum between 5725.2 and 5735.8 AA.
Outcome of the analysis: 39.4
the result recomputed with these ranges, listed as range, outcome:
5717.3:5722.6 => 40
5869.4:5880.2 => 41.9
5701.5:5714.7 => 38.8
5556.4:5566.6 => 42.4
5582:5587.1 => 43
